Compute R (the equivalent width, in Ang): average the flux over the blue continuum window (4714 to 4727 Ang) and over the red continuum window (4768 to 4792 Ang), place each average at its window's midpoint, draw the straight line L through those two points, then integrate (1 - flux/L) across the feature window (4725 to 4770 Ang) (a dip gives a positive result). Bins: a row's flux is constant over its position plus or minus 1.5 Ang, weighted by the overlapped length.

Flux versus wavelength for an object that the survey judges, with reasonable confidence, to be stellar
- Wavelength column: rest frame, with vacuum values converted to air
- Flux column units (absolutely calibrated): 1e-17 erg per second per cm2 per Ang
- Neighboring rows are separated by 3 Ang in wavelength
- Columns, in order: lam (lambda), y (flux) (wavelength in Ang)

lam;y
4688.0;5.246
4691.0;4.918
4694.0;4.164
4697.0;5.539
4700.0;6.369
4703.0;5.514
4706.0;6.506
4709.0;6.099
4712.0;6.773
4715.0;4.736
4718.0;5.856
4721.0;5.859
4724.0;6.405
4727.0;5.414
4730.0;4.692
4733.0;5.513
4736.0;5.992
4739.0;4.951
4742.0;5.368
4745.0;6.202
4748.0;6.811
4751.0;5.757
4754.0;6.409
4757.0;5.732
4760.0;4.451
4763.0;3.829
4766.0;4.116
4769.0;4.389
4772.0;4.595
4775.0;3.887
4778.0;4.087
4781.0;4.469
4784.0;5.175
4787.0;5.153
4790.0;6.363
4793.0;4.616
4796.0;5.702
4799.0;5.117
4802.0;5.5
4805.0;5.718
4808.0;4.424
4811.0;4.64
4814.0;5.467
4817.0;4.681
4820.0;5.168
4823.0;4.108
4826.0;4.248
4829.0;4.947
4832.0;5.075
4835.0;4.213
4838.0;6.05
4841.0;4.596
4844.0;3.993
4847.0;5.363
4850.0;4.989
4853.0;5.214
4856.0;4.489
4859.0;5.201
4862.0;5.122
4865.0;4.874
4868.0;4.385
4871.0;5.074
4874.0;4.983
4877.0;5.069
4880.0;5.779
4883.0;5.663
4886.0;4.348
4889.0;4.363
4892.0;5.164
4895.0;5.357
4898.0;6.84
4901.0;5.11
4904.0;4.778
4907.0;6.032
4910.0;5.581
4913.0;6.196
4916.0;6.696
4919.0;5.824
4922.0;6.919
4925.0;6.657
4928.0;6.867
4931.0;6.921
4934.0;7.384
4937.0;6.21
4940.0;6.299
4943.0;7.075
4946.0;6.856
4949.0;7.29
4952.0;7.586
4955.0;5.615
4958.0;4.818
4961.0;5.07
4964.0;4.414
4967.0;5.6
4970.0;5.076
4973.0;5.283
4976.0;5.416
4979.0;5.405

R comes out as -0.33 Ang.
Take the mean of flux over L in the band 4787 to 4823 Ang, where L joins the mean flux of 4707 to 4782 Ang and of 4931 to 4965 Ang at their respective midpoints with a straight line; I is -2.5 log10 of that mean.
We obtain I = 0.09 mag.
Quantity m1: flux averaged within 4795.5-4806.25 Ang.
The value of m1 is 5.49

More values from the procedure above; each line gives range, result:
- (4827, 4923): 5.25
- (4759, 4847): 4.8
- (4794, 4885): 4.99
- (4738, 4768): 5.35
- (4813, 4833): 4.79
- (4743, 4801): 5.1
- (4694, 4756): 5.8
